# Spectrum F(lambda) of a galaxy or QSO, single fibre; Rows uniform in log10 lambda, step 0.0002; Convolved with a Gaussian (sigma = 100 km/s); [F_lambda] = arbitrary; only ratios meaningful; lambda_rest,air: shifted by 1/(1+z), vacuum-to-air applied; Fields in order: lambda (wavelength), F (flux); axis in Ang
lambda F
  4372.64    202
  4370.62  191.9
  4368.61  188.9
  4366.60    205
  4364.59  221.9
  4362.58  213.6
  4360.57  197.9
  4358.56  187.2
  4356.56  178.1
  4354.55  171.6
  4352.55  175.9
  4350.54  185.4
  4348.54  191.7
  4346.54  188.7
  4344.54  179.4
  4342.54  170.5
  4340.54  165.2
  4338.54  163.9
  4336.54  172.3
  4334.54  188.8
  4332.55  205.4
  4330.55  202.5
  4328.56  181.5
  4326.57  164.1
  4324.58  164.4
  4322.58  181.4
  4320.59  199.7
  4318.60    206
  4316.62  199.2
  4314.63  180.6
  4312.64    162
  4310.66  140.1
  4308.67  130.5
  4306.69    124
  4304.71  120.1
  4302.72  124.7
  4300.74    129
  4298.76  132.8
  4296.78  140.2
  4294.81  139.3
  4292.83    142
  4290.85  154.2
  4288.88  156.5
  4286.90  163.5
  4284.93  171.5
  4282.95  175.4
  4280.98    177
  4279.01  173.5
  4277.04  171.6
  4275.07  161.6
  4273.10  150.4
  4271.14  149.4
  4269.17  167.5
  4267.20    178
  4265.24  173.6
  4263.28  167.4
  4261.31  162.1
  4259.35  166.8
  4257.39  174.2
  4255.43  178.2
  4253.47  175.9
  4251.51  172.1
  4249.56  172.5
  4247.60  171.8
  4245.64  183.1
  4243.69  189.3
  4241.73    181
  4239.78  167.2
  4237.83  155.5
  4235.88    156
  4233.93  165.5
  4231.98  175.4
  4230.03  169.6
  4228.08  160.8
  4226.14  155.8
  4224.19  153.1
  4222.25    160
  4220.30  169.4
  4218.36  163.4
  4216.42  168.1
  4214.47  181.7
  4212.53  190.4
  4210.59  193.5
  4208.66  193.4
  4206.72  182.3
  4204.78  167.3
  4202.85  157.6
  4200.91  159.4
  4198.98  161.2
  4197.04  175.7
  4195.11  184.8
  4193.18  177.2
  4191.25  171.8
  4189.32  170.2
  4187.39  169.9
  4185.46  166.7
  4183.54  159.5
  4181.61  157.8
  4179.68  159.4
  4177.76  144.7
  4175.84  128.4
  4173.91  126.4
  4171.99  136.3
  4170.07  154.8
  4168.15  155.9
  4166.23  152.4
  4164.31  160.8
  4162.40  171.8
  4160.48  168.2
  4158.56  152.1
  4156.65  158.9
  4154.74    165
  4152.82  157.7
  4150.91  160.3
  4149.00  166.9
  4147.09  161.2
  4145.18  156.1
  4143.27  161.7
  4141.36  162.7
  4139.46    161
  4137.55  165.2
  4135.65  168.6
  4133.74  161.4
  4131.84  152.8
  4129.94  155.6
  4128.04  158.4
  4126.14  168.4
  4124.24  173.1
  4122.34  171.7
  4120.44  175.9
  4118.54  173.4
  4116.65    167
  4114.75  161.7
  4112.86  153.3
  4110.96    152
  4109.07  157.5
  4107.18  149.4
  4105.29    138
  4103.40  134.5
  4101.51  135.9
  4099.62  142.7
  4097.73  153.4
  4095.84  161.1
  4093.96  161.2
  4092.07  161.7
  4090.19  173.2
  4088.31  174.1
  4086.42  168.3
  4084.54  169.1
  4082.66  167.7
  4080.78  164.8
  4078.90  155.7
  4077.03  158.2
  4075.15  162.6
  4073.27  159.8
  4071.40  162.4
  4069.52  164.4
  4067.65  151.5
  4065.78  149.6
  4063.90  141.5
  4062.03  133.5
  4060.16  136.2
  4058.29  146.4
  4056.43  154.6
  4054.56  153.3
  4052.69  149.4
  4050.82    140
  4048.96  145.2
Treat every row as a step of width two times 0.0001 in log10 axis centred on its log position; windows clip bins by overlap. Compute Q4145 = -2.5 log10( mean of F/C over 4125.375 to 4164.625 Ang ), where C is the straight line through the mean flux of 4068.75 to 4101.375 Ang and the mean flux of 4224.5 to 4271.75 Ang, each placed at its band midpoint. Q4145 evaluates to 0.02 mag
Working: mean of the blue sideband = 162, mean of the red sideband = 169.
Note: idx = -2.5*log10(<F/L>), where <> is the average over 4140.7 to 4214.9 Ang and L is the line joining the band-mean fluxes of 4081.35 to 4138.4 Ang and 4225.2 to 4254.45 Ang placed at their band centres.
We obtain 0.01 mag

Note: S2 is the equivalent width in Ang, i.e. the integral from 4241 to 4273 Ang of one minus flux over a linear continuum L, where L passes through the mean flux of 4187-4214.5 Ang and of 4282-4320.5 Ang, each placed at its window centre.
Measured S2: -1.7 Ang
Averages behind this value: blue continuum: 176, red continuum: 153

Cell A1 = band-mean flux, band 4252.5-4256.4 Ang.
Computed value 177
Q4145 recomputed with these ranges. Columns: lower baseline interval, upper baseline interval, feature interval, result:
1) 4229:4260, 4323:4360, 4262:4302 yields 0.11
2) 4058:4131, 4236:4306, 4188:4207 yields -0.07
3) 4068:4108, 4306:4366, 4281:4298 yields 0.13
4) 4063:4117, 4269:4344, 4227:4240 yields -0.02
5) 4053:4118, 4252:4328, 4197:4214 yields -0.11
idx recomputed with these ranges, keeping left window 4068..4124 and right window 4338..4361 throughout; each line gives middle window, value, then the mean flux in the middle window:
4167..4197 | 0.056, 158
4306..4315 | 0.206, 146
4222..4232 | 0.056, 161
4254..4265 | 0.014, 170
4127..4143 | 0.013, 161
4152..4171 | 0.034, 160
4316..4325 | -0.083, 191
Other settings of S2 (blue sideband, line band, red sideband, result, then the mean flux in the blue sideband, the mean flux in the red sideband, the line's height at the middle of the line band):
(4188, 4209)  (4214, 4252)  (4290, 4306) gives -2.2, 172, 135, 159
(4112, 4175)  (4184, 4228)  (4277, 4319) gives -3.7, 160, 154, 158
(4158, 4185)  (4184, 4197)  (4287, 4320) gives -1.8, 152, 150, 152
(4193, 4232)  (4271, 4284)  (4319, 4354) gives 0.7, 171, 182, 177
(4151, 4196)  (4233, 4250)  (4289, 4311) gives -3.0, 159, 135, 146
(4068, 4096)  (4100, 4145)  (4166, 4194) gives 0.5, 164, 155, 161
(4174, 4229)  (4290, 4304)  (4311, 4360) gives 3.2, 167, 181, 177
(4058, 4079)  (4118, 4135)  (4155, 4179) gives -1.6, 152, 151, 152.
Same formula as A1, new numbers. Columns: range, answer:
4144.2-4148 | 159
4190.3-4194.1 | 175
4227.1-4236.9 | 165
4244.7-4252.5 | 175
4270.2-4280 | 161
